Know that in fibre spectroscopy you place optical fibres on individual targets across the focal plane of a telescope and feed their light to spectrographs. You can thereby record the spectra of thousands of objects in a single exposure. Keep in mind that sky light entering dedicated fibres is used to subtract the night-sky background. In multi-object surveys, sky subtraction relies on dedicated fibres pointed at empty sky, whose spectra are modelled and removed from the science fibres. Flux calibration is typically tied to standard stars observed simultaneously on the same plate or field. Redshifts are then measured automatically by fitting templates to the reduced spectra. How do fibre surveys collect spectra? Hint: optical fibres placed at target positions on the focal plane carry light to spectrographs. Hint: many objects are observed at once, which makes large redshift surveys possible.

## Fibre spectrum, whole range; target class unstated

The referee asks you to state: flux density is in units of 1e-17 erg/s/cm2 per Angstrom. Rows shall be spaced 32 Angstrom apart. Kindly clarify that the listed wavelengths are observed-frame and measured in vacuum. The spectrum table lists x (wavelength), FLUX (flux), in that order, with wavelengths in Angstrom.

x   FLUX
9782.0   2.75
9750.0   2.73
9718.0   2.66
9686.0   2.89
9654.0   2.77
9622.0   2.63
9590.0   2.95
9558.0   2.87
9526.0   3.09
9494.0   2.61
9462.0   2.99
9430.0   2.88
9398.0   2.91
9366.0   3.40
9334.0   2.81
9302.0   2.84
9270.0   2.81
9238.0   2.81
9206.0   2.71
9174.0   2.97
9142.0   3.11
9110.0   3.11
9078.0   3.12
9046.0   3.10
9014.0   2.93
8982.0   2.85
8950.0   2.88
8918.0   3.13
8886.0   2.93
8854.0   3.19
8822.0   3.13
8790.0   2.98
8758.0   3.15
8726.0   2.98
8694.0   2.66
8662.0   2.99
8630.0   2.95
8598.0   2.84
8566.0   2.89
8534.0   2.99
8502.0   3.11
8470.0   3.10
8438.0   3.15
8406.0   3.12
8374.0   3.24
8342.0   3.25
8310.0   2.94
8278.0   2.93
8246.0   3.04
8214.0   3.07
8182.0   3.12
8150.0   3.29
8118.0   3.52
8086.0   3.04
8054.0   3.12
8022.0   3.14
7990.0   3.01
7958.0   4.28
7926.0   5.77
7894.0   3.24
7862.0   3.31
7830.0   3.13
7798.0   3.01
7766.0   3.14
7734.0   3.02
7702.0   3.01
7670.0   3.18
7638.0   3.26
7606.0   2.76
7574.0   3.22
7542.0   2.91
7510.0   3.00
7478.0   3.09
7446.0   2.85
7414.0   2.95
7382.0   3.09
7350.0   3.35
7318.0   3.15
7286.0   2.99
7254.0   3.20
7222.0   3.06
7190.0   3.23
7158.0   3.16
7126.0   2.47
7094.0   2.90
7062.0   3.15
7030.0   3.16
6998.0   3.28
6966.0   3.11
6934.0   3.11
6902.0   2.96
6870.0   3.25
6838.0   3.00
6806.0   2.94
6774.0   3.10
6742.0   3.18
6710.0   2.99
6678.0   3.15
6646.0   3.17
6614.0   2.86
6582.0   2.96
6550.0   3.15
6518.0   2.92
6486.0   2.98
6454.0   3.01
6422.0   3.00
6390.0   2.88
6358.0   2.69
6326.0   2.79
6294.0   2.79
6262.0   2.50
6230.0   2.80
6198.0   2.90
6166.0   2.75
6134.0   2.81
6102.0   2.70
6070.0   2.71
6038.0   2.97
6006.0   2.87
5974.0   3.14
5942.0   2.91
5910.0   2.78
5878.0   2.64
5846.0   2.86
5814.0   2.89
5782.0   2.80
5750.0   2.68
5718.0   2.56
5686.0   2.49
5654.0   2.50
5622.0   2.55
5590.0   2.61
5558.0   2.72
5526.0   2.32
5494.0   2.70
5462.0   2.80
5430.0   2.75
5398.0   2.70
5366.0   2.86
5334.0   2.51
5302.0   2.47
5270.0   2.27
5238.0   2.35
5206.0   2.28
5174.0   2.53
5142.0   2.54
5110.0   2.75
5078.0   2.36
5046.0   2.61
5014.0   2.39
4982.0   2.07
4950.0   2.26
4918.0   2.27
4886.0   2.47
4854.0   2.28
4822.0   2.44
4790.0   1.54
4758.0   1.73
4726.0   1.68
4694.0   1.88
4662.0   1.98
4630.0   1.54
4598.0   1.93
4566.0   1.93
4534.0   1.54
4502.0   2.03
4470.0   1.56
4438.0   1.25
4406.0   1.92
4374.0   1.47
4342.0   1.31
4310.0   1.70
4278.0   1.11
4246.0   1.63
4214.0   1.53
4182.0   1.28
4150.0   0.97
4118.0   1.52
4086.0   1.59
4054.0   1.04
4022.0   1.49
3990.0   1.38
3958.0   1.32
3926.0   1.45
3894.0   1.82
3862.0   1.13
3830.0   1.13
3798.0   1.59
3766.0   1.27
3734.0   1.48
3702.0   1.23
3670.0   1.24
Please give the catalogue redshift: 0.209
